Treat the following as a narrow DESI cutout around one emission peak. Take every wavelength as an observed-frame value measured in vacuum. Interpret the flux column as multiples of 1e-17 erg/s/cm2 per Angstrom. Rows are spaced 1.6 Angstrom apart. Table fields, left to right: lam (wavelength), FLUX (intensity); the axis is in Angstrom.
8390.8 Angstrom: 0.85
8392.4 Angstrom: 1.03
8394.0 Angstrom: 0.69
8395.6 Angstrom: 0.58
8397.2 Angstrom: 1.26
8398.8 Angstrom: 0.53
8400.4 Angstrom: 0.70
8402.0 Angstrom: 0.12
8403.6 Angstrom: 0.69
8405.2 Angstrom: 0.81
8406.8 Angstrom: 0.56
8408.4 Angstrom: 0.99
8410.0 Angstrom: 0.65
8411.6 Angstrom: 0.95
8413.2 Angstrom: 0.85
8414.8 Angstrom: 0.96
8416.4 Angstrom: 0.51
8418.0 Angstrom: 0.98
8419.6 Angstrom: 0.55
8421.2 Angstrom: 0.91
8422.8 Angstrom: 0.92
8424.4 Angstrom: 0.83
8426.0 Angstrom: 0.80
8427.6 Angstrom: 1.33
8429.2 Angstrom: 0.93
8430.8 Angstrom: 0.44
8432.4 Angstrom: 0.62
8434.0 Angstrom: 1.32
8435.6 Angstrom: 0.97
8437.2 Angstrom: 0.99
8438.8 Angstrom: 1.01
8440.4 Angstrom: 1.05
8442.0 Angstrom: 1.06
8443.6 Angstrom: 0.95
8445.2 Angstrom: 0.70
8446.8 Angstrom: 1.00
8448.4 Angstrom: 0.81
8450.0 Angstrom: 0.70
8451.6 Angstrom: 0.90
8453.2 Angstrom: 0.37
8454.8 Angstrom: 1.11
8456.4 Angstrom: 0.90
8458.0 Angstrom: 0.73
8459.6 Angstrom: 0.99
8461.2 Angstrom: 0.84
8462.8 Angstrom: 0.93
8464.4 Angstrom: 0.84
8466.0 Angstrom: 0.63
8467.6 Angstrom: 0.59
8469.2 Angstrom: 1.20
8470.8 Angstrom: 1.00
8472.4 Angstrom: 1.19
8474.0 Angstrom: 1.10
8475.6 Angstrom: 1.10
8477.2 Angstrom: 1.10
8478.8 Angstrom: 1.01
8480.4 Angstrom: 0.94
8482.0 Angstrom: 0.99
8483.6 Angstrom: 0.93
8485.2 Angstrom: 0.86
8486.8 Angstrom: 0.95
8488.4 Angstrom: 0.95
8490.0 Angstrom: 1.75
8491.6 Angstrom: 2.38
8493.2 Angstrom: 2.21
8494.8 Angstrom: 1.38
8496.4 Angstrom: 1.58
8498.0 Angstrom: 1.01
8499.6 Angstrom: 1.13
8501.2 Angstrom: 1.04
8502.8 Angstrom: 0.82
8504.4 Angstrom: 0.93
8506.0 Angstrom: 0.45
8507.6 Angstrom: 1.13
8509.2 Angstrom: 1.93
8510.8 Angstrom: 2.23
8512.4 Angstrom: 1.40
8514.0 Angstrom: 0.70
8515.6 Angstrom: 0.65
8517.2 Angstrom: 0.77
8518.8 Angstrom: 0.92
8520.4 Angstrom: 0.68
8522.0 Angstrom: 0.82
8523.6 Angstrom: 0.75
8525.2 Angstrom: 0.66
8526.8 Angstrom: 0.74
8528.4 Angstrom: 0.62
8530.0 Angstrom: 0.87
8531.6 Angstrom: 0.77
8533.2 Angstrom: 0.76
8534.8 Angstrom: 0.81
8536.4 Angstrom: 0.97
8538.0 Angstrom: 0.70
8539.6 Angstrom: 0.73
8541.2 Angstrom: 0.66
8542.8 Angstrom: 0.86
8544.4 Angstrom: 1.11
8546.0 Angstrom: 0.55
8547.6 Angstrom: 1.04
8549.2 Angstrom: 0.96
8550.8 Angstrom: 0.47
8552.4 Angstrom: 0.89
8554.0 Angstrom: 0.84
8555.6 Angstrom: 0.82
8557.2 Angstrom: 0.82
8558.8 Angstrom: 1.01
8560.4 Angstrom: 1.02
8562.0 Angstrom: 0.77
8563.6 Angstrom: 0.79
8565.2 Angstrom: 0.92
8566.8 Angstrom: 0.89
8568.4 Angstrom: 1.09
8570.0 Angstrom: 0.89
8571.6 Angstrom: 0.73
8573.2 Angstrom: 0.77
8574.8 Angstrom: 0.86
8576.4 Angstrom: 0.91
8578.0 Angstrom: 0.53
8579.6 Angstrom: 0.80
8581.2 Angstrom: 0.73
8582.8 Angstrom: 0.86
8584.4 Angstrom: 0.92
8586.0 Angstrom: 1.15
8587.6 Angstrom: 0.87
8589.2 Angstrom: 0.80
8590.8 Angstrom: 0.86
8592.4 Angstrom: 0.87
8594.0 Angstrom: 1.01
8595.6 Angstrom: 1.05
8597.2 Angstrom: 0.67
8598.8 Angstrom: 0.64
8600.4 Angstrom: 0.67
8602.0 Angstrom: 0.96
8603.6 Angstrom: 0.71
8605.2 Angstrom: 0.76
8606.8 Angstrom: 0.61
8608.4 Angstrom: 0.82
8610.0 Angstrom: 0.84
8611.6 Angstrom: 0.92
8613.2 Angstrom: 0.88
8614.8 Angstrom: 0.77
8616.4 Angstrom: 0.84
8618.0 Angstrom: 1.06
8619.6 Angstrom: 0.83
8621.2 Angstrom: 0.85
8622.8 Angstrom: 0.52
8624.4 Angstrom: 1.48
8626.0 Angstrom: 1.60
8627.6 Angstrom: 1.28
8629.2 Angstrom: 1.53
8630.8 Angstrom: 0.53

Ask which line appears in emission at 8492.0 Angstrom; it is [S II]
